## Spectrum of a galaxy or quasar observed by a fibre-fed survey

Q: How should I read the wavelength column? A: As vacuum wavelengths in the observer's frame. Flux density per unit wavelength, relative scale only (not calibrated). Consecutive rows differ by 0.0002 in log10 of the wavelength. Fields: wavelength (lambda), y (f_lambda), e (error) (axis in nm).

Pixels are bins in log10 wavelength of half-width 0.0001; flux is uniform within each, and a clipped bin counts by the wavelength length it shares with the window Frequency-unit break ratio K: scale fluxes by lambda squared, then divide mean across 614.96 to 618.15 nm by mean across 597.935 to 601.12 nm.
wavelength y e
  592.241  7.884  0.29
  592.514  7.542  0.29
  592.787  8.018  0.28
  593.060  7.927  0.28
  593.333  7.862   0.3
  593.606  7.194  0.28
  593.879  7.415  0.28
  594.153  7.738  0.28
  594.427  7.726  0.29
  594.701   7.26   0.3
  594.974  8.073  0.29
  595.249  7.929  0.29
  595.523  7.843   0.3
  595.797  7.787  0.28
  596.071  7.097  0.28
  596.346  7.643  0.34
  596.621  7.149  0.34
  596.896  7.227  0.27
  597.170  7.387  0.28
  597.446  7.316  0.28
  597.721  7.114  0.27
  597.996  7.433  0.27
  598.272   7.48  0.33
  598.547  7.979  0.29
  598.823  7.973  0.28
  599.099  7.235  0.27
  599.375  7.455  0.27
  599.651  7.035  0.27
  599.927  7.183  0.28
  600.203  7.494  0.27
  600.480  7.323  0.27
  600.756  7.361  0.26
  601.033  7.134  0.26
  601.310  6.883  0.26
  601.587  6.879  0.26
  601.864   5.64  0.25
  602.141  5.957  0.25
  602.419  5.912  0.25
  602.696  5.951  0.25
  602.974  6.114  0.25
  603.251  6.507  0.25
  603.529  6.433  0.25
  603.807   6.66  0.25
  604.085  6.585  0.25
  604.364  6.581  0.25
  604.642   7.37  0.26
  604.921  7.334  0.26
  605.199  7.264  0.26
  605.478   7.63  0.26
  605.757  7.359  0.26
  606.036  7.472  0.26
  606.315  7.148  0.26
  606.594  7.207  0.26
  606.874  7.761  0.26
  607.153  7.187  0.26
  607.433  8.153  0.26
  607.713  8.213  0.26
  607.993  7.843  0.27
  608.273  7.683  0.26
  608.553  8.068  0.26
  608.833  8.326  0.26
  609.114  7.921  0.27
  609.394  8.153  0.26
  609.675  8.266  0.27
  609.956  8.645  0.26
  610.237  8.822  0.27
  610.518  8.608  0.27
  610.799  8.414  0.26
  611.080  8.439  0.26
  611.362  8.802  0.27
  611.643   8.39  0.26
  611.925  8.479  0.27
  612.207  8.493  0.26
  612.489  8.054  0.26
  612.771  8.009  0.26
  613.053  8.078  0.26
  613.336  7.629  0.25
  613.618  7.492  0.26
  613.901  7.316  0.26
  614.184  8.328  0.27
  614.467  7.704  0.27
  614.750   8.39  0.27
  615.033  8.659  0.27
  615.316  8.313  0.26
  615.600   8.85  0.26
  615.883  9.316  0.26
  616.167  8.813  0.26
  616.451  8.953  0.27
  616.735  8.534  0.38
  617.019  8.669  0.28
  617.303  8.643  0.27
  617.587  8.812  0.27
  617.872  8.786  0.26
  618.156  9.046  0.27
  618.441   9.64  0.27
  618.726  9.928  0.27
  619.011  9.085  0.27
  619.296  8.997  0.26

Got 1.25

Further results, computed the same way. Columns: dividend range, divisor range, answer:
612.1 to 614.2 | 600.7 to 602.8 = 1.27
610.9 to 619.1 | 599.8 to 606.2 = 1.30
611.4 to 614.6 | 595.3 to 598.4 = 1.14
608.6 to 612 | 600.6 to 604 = 1.34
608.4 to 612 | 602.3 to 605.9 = 1.27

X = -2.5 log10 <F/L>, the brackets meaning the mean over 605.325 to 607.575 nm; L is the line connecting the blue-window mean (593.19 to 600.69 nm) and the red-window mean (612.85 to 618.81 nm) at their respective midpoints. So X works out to 0.08 mag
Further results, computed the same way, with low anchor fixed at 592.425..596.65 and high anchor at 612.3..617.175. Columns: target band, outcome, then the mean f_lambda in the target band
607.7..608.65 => 0.02 mag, 7.91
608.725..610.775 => -0.03 mag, 8.39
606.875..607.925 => 0.03 mag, 7.84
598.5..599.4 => 0.02 mag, 7.65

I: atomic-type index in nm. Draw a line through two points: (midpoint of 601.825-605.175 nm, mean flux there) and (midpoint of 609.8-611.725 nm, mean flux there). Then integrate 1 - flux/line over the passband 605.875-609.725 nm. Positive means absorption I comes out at -0.036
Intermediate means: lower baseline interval 6.47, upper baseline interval 8.59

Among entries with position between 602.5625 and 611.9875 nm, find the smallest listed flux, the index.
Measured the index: 5.951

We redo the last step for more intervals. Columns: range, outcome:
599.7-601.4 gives 6.883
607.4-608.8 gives 7.683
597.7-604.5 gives 5.64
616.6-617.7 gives 8.534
